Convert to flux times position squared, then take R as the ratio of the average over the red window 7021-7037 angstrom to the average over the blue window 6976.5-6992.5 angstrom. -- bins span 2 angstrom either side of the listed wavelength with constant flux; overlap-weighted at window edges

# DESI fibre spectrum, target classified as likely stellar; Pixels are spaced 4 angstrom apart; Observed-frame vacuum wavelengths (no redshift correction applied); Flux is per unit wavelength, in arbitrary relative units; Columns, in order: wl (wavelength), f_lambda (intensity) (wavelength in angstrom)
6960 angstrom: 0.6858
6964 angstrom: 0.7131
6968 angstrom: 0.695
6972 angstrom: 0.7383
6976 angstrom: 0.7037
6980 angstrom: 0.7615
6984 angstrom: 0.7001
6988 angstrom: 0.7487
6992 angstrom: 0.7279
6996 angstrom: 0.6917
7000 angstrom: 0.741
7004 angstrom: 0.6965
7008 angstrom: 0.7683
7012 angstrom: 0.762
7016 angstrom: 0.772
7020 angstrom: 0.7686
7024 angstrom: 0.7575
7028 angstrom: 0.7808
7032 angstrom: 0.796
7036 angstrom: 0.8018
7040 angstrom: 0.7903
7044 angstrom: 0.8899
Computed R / 1.08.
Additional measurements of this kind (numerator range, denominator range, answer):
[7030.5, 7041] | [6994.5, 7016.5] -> 1.09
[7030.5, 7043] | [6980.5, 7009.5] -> 1.12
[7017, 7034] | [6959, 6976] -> 1.11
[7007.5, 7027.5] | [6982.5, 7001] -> 1.07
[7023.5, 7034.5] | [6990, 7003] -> 1.10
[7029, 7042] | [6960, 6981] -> 1.13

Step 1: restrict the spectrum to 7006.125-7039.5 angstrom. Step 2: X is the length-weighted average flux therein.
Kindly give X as 0.777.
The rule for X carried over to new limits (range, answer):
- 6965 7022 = 0.734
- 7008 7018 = 0.767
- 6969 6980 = 0.726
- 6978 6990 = 0.737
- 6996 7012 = 0.733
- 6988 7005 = 0.719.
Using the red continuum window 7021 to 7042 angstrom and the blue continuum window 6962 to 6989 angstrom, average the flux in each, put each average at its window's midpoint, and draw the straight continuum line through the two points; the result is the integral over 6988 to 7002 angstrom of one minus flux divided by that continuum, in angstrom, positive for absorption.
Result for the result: 0.36 angstrom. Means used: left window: 0.722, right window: 0.784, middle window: 0.724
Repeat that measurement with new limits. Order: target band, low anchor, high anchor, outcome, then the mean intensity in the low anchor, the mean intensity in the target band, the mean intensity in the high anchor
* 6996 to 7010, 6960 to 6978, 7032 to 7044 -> 0.57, 0.71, 0.729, 0.812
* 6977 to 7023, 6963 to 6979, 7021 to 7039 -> 0.58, 0.716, 0.739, 0.784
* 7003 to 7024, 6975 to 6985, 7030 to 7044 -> 0.50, 0.726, 0.757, 0.809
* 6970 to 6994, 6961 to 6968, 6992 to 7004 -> -0.69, 0.704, 0.73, 0.715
